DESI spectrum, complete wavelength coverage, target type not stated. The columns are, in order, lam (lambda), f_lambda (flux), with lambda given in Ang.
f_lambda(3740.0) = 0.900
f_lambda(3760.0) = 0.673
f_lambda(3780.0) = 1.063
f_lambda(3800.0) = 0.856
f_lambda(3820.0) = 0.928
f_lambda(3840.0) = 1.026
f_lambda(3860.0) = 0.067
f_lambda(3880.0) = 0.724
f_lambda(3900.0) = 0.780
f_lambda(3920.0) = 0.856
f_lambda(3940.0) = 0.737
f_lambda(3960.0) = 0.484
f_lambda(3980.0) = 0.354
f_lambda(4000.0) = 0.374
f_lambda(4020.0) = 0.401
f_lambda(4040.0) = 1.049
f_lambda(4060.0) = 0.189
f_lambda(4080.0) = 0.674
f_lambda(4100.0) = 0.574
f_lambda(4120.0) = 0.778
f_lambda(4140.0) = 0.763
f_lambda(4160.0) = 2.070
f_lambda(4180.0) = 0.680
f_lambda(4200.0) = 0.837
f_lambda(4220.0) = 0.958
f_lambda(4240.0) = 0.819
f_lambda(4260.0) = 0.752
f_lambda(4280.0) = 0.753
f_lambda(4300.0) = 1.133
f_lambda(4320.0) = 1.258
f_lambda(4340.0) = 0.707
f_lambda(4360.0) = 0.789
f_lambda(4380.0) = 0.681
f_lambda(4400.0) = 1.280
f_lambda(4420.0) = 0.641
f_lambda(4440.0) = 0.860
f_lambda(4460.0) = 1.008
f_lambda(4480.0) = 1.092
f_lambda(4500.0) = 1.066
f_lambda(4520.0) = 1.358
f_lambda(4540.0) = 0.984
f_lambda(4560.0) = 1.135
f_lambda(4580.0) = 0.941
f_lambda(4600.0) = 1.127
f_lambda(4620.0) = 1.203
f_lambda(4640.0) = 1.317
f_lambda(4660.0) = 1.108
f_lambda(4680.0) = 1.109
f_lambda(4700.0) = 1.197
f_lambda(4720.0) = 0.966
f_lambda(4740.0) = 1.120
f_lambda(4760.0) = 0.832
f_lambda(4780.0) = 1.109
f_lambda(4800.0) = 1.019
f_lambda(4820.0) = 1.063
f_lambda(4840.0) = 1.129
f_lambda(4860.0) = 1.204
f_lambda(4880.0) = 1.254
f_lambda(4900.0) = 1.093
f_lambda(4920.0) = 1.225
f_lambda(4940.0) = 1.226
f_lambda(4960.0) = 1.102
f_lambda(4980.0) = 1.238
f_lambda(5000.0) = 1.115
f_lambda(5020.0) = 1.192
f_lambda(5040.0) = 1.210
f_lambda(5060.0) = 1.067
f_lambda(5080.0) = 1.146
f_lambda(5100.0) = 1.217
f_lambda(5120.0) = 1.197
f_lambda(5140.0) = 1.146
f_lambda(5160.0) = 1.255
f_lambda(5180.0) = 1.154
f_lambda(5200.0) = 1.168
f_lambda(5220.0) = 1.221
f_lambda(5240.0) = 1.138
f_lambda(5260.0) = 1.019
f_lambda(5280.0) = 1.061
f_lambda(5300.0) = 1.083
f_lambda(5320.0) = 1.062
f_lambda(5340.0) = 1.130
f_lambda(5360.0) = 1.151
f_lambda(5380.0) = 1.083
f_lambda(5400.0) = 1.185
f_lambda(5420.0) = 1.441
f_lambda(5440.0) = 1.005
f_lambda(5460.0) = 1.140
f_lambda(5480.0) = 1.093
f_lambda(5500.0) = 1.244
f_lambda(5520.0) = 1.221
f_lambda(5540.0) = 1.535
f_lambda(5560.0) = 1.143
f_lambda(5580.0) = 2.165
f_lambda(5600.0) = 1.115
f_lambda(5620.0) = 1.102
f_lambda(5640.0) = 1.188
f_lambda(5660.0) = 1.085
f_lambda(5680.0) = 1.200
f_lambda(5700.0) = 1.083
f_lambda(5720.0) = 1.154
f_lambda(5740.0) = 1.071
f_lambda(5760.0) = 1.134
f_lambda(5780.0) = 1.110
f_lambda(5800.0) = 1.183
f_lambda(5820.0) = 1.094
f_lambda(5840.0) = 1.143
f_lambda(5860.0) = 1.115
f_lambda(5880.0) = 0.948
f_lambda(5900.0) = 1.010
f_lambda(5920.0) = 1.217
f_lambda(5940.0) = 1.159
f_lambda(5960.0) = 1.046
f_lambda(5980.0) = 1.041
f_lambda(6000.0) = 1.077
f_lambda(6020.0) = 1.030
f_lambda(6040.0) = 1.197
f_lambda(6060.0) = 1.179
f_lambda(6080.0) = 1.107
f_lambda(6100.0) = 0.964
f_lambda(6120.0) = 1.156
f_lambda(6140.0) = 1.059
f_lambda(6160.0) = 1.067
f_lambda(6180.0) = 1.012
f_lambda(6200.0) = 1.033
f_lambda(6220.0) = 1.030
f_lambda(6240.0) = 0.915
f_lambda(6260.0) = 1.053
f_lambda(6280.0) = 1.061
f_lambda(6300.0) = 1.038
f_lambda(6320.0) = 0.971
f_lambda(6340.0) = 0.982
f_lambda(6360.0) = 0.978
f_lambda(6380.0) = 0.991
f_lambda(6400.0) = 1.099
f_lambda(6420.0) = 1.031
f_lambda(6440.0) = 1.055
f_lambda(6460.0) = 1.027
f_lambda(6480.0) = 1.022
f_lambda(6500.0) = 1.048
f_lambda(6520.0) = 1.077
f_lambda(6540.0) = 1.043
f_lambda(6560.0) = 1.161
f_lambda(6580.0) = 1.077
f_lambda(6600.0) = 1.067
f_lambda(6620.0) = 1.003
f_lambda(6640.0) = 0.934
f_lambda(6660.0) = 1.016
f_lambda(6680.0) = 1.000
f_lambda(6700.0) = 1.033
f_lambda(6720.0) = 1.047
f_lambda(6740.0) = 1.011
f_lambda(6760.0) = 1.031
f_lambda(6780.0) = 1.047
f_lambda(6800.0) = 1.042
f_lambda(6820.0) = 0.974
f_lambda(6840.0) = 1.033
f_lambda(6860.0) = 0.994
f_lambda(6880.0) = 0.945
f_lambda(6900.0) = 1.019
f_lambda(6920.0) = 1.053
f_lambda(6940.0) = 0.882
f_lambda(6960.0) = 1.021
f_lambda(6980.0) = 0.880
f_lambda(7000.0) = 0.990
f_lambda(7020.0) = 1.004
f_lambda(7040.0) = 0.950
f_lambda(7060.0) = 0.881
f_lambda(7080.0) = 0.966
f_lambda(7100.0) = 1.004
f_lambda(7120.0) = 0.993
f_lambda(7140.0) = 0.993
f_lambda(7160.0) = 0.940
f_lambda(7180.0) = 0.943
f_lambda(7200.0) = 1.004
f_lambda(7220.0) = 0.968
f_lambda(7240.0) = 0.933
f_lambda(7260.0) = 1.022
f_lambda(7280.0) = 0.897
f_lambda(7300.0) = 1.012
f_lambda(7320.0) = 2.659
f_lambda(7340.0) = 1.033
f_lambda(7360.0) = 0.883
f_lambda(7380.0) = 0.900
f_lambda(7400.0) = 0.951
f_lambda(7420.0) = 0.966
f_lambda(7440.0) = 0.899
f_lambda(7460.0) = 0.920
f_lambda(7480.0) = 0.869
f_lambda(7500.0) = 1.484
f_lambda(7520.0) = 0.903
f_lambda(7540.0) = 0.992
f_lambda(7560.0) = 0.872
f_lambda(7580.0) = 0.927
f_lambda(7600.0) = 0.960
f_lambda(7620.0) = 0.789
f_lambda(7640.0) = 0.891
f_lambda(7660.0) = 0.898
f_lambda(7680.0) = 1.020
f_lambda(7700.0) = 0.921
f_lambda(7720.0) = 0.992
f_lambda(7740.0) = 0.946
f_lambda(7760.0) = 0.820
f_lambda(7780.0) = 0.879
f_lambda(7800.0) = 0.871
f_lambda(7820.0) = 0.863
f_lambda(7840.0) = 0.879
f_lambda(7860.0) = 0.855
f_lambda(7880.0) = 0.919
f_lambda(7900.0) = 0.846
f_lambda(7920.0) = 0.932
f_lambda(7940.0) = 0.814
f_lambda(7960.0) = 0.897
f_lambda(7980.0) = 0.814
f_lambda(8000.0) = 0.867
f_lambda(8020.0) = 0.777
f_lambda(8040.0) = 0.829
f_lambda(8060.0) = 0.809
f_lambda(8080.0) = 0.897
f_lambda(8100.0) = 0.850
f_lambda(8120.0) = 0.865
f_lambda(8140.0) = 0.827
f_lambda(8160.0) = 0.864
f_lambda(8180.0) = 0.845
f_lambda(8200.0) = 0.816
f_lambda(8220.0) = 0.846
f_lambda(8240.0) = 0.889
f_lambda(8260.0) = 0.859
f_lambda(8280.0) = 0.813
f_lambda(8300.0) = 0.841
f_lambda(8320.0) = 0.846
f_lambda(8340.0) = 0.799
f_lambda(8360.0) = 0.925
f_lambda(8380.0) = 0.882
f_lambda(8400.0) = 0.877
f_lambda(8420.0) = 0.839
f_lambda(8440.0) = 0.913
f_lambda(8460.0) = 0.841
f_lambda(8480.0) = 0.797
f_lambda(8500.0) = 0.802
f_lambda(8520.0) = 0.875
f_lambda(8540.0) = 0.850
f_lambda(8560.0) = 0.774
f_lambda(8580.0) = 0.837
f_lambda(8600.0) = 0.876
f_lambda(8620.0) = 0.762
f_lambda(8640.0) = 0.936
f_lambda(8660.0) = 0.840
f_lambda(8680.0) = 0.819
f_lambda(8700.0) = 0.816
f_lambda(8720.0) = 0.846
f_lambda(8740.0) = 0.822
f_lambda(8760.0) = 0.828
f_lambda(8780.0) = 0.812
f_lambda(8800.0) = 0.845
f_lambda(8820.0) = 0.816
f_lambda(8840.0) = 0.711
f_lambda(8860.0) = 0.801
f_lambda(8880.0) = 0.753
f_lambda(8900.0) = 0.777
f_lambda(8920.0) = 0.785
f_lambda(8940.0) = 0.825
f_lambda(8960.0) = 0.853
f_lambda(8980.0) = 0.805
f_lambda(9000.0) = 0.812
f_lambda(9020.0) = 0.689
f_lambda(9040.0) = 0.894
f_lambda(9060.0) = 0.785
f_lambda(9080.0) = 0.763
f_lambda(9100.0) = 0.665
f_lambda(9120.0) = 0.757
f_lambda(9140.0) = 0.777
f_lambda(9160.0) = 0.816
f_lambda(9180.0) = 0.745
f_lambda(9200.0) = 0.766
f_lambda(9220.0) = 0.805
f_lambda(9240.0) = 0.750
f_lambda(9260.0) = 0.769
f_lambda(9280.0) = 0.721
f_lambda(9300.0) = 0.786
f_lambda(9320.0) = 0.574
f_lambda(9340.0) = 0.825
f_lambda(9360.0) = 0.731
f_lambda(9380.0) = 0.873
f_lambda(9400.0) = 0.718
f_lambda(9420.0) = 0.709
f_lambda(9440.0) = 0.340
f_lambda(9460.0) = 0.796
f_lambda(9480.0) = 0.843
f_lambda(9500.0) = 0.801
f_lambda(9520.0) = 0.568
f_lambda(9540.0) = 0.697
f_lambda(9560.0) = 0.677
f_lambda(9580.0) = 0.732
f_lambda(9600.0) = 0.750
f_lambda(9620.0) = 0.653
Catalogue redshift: 0.115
